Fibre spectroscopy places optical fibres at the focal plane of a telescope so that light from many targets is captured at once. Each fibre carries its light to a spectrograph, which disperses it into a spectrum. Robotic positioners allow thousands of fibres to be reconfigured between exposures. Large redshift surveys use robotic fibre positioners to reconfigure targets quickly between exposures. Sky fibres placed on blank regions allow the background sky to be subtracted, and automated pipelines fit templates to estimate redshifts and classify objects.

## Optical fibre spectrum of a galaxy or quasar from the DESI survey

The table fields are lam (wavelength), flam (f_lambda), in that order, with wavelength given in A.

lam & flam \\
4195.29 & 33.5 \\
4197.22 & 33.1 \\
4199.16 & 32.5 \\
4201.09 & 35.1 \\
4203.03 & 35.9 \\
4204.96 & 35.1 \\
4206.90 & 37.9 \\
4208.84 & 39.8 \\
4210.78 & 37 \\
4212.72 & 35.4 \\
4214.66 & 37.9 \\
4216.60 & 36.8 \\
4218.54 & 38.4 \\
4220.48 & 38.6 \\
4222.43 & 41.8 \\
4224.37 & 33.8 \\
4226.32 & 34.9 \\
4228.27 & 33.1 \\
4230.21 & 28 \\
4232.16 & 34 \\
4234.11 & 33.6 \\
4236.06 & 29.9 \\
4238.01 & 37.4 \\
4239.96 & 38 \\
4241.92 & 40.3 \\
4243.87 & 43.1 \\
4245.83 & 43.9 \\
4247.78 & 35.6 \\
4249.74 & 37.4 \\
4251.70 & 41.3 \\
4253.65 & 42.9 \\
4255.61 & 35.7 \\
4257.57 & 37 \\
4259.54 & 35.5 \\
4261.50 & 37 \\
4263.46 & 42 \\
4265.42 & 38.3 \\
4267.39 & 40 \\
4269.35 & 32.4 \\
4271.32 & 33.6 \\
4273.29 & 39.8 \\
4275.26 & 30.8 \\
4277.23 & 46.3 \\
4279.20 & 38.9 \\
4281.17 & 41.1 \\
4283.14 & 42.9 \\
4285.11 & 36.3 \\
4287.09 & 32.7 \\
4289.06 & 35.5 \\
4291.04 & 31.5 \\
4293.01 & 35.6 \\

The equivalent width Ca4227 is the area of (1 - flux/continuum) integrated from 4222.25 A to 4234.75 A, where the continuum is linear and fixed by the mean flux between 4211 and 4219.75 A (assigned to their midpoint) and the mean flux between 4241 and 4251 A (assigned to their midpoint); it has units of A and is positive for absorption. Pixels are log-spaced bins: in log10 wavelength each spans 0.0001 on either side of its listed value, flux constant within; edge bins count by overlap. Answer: 1.5 A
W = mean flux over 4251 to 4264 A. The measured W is 38.6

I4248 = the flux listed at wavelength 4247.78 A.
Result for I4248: 35.6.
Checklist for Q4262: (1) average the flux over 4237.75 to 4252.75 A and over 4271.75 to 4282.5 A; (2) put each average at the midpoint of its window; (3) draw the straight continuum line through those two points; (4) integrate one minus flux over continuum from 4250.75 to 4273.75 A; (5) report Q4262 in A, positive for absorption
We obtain 0.9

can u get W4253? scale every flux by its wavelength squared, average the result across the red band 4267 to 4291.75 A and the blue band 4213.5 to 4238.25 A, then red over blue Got 1.1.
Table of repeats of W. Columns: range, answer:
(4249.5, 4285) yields 38.5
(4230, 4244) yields 35.5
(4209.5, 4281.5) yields 37.3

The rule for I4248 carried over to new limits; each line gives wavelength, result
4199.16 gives 32.5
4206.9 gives 37.9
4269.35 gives 32.4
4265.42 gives 38.3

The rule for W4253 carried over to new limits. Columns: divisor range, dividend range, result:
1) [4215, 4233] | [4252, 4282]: 1.09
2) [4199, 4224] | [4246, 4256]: 1.07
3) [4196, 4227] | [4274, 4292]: 1.06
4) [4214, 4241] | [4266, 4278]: 1.07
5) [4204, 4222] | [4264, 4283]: 1.05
